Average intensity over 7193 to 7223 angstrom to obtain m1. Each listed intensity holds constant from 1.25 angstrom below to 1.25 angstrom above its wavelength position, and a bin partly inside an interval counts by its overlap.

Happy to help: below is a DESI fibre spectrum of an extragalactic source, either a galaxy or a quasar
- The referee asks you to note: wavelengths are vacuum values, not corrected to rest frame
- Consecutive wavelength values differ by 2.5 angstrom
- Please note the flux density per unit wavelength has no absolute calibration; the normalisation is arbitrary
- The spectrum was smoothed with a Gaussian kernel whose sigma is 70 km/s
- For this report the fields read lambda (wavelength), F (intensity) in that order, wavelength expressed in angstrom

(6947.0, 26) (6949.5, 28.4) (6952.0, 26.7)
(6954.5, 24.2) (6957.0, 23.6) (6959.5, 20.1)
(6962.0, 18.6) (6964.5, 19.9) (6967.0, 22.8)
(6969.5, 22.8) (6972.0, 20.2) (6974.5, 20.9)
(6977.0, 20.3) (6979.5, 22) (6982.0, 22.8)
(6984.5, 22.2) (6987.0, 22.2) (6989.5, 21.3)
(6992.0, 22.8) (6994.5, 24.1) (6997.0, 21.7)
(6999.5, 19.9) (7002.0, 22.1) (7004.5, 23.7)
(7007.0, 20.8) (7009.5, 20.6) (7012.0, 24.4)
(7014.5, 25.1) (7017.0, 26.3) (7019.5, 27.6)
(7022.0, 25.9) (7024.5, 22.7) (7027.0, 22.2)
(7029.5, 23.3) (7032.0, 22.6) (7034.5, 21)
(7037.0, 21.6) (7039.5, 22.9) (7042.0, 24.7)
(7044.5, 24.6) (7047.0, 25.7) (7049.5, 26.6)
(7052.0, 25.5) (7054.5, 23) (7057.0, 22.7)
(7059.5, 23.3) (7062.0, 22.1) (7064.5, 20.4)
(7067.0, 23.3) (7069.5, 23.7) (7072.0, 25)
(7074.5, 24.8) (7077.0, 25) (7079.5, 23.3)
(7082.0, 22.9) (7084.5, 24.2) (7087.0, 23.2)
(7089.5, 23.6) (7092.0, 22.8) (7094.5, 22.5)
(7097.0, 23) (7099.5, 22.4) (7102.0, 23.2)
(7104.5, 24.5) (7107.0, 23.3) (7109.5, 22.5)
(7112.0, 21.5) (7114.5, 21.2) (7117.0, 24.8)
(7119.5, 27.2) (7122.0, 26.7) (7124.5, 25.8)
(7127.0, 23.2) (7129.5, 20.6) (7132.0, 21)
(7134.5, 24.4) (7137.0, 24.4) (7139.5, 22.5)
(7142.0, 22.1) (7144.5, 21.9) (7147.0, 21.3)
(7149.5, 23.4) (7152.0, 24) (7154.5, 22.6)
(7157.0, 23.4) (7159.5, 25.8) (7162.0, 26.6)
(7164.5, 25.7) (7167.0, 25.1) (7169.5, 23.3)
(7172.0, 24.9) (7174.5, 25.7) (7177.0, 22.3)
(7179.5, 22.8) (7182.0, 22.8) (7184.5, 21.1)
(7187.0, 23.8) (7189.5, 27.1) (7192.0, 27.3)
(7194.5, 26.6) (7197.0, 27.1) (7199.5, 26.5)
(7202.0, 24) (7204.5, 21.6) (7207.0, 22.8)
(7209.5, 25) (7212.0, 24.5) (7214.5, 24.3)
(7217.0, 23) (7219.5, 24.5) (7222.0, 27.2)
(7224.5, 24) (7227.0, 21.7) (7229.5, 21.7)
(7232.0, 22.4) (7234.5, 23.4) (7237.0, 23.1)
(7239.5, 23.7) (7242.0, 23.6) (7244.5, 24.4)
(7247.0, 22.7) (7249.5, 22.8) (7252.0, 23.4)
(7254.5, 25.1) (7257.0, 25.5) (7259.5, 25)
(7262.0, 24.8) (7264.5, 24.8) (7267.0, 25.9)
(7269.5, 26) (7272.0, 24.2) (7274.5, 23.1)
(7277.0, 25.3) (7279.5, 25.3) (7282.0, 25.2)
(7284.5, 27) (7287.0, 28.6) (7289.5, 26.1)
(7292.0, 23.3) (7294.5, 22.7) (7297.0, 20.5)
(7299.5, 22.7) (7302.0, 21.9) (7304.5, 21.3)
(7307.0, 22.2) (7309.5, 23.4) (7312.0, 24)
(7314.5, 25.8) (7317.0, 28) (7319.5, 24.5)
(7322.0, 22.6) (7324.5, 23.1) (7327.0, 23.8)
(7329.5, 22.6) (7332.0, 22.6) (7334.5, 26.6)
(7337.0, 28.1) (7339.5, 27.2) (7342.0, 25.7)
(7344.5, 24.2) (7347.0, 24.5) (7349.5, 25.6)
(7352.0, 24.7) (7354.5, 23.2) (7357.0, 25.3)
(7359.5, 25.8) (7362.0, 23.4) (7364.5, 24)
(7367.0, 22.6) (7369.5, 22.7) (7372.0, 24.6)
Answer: 24.8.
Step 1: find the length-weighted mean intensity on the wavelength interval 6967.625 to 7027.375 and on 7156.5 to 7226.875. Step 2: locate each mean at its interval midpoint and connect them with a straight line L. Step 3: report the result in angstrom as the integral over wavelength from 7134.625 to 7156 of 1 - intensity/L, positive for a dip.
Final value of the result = 1.11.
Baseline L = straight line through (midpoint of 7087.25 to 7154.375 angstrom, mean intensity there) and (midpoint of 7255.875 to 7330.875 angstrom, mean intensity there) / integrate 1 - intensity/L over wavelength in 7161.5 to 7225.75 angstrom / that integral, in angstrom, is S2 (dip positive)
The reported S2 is -2.5 angstrom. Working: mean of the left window 23.2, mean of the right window 24.3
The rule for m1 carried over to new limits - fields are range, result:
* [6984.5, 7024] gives 23.2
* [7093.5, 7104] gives 22.9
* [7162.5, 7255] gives 24.1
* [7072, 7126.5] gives 23.8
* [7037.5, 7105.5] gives 23.6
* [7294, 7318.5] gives 23.3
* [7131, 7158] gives 22.8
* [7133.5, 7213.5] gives 24.1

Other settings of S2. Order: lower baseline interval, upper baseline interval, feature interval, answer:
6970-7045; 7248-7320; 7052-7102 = -0.3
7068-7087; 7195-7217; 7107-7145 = 1.4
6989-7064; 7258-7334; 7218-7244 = 0.5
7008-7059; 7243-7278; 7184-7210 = -0.6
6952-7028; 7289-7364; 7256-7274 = -0.9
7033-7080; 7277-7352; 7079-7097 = 0.4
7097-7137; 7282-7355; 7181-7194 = -0.4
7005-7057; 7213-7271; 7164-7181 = -0.1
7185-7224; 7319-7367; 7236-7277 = 0.8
